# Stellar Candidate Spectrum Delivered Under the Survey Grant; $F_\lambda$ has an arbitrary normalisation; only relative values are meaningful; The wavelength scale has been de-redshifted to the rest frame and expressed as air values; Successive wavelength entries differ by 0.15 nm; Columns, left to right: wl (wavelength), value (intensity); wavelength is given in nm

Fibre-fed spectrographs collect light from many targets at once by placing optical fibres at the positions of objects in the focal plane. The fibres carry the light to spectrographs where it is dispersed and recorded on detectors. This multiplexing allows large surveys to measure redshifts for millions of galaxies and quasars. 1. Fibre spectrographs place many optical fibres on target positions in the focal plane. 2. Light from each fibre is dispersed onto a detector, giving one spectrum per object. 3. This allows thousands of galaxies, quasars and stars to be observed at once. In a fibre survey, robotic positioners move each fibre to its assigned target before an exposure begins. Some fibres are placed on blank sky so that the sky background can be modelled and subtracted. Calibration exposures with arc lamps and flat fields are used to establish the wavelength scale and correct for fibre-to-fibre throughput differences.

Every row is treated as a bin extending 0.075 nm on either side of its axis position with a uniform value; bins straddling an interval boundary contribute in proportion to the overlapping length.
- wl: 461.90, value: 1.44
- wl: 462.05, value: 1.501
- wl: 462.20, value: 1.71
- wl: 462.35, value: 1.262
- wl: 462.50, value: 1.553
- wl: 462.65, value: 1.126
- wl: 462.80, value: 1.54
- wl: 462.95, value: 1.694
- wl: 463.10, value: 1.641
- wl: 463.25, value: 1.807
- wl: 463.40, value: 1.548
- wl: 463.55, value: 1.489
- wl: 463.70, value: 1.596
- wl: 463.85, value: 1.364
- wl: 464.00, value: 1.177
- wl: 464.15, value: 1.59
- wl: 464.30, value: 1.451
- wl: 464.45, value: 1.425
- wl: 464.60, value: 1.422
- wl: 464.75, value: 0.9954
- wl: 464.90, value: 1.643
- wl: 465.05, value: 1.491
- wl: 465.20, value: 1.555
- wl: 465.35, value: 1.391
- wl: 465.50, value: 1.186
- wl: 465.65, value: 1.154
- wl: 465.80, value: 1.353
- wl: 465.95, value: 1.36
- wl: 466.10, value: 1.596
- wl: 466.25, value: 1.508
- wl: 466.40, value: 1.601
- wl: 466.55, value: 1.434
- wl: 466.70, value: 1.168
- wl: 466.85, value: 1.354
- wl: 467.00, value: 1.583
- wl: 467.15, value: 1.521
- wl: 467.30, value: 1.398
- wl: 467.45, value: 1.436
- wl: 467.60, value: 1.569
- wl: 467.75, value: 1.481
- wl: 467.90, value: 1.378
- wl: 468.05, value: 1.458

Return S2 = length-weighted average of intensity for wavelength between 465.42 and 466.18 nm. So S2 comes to 1.33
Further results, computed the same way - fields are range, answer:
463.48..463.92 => 1.48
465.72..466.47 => 1.48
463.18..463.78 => 1.61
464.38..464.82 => 1.28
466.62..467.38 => 1.41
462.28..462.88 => 1.37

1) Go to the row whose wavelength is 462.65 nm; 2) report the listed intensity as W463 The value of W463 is 1.126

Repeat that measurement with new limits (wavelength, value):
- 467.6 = 1.569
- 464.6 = 1.422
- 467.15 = 1.521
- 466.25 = 1.508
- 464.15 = 1.59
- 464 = 1.177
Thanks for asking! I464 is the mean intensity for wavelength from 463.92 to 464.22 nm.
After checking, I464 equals 1.38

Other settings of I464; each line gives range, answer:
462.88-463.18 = 1.67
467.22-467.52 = 1.42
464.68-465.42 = 1.42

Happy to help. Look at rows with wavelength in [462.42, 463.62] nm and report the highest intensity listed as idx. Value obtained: 1.807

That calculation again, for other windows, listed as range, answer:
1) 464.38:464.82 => 1.425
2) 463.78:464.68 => 1.59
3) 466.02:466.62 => 1.601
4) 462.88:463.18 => 1.694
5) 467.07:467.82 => 1.569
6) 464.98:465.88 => 1.555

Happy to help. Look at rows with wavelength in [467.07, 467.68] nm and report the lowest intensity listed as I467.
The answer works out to 1.398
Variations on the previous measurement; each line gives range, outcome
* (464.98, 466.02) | 1.154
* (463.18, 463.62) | 1.489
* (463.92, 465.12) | 0.9954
